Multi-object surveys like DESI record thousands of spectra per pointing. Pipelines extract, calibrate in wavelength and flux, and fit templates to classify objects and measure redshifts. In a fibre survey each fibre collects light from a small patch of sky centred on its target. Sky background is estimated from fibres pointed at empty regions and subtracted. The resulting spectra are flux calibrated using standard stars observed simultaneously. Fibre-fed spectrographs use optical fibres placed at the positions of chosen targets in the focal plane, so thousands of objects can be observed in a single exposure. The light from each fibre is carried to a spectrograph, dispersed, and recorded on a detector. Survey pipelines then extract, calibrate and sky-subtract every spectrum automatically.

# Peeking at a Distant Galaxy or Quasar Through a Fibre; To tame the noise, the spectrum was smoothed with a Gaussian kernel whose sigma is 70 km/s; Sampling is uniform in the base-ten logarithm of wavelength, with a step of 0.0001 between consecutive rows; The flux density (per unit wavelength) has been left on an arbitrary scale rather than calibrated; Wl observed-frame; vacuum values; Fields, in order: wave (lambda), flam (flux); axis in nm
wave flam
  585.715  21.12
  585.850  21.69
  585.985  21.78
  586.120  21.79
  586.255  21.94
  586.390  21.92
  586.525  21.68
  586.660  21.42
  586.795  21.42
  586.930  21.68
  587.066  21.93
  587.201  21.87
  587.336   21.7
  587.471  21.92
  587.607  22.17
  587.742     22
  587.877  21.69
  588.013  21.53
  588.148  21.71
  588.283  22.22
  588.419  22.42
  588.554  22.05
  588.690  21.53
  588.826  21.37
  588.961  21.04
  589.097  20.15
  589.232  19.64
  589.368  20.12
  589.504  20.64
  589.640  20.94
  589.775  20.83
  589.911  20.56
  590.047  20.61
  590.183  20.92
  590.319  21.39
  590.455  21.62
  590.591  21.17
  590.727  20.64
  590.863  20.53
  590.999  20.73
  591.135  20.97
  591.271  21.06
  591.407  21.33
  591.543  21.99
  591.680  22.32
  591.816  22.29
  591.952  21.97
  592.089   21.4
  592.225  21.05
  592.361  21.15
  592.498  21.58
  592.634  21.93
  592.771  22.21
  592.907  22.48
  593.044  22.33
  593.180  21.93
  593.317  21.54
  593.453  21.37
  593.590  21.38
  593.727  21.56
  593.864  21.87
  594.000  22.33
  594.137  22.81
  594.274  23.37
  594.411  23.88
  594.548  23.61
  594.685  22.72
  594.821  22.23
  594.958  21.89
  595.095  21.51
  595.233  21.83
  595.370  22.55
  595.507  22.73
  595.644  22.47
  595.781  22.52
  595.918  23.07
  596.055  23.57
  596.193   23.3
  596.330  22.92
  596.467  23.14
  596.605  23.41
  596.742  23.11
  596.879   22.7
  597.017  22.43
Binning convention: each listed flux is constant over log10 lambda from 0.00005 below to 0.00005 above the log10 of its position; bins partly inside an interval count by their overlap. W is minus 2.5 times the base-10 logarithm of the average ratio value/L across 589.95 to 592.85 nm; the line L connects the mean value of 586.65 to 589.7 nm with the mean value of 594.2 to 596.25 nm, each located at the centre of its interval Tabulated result 0.03 mag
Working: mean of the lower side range 21.4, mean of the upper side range 22.7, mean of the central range 21.4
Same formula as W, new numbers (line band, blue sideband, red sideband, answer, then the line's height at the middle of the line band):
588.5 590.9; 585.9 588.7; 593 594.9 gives 0.06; 22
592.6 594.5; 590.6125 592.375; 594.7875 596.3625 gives -0.01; 21.9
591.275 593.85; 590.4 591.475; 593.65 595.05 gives 0.00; 21.8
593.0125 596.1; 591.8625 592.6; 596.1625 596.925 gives 0.00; 22.4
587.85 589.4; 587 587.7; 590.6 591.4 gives 0.01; 21.6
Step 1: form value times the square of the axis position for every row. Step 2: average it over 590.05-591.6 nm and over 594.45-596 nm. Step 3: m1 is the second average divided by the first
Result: 1.08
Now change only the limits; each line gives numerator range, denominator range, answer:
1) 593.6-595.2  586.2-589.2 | 1.06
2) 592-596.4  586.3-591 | 1.07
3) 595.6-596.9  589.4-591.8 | 1.11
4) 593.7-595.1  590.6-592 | 1.07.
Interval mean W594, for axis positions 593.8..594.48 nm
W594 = 22.9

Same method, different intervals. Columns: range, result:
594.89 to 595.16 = 21.7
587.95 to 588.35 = 21.9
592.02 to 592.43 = 21.2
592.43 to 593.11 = 22.1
